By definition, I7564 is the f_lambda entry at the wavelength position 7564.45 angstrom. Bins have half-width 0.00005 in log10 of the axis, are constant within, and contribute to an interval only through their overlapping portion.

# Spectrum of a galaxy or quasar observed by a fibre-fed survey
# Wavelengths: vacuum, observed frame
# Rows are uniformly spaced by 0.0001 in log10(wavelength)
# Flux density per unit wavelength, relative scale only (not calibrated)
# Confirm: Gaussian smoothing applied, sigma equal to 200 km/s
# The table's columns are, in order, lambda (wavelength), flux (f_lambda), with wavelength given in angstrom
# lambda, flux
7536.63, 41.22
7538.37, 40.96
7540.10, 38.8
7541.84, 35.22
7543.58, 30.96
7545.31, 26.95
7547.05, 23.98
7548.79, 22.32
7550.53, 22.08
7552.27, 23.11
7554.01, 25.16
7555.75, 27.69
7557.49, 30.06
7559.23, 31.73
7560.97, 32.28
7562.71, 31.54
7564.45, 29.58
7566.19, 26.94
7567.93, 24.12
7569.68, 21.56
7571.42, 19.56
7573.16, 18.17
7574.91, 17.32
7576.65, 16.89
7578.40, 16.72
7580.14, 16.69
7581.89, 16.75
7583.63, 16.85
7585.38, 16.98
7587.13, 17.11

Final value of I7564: 29.58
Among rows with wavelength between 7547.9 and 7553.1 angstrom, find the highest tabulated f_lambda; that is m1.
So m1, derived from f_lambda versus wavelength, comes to 23.11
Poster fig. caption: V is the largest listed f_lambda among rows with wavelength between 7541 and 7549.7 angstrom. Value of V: 35.22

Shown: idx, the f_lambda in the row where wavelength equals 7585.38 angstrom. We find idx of 16.98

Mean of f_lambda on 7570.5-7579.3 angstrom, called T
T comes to 17.8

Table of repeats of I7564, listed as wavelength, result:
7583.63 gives 16.85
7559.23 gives 31.73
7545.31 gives 26.95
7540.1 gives 38.8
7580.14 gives 16.69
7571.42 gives 19.56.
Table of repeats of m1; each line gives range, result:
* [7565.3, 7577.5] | 26.94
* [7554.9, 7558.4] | 30.06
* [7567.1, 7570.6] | 24.12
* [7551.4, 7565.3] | 32.28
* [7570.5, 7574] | 19.56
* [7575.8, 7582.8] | 16.89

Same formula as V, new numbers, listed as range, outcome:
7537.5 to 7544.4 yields 40.96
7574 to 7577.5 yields 17.32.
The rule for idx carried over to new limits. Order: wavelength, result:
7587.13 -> 17.11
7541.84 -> 35.22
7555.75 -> 27.69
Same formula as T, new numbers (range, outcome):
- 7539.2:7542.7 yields 37.1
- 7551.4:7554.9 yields 24.1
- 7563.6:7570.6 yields 25.5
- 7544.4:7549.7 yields 24.5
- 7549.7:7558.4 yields 25.7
